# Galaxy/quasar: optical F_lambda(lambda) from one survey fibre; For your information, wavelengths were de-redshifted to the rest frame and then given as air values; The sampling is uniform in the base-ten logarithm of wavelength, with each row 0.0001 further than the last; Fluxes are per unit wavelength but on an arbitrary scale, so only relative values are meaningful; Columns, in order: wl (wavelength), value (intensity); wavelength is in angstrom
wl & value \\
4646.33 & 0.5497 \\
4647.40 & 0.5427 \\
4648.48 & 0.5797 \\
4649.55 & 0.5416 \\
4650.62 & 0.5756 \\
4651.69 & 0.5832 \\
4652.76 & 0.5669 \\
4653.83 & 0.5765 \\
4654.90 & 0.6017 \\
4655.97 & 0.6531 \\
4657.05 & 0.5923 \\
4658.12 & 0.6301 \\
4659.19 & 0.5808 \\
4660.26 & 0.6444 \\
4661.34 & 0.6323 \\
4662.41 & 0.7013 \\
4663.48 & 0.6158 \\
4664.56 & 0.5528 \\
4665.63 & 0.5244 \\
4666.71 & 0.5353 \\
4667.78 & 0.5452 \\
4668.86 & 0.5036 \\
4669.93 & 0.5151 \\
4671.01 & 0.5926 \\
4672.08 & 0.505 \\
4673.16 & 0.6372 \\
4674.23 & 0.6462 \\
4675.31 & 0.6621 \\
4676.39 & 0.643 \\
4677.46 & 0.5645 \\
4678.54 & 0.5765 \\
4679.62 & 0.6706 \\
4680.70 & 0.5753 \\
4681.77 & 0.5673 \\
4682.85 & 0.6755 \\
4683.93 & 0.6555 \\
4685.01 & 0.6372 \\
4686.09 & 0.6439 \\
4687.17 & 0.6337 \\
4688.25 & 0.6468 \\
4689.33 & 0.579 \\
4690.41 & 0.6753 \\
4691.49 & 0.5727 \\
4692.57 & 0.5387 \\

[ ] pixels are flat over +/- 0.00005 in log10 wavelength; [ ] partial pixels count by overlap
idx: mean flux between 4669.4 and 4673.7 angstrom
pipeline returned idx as 0.563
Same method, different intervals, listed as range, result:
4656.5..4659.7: 0.601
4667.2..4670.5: 0.522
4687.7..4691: 0.633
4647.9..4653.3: 0.569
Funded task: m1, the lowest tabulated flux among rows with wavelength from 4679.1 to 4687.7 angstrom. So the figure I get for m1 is 0.5673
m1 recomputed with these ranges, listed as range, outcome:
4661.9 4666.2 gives 0.5244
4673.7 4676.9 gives 0.643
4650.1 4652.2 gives 0.5756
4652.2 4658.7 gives 0.5669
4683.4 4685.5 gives 0.6372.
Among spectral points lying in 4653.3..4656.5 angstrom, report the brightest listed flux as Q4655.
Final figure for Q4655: 0.6531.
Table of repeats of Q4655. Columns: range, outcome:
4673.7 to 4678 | 0.6621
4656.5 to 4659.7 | 0.6301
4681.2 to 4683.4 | 0.6755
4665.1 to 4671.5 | 0.5926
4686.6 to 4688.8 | 0.6468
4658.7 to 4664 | 0.7013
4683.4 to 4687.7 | 0.6555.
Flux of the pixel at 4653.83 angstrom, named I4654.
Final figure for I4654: 0.5765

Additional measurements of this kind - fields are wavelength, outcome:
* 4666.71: 0.5353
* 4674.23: 0.6462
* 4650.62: 0.5756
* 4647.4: 0.5427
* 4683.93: 0.6555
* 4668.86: 0.5036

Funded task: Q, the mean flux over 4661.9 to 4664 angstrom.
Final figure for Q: 0.66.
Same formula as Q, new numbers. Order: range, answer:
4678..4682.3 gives 0.598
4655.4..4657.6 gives 0.621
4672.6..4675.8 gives 0.647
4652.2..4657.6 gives 0.598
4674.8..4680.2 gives 0.622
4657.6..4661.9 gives 0.623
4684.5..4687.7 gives 0.638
